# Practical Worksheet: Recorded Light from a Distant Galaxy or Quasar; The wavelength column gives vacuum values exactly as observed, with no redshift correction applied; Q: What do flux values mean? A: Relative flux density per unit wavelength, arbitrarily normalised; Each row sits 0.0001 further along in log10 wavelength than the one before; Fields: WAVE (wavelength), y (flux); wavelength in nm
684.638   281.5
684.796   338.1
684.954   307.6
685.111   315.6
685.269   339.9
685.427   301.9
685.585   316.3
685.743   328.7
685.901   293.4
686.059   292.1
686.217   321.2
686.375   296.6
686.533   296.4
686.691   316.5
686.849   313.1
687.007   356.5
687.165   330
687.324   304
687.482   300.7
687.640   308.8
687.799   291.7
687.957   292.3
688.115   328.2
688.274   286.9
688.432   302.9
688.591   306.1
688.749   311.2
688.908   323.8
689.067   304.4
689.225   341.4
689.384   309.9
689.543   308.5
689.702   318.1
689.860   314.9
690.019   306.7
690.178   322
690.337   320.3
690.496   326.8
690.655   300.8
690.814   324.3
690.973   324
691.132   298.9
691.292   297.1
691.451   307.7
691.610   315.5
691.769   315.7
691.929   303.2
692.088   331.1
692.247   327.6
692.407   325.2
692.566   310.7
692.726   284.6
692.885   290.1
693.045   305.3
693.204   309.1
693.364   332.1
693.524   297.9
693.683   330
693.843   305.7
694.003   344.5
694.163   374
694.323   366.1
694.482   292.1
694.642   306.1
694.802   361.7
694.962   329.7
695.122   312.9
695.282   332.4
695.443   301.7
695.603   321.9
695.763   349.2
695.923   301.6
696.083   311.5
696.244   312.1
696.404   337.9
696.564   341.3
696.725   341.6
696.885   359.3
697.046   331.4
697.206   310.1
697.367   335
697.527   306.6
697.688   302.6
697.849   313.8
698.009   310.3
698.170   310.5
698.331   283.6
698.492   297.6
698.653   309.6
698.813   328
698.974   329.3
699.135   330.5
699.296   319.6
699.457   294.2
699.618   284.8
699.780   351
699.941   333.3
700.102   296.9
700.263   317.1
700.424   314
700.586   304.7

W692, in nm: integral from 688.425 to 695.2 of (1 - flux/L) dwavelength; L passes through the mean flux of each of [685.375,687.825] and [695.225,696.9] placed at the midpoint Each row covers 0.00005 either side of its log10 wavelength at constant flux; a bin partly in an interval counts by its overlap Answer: 0.05 nm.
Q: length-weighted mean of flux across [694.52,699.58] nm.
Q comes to 320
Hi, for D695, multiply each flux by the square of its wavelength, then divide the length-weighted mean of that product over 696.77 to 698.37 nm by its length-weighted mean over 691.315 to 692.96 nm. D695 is 1.04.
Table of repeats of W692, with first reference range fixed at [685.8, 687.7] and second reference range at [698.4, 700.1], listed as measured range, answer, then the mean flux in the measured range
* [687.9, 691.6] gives 0.00 nm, 312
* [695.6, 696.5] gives -0.02 nm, 323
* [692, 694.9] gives -0.07 nm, 322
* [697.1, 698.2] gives 0.01 nm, 313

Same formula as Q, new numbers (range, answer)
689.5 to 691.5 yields 313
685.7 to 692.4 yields 312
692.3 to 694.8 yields 320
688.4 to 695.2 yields 317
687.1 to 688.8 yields 305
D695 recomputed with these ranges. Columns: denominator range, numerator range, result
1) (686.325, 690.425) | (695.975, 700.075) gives 1.05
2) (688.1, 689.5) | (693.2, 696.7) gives 1.07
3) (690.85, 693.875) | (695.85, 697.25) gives 1.07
